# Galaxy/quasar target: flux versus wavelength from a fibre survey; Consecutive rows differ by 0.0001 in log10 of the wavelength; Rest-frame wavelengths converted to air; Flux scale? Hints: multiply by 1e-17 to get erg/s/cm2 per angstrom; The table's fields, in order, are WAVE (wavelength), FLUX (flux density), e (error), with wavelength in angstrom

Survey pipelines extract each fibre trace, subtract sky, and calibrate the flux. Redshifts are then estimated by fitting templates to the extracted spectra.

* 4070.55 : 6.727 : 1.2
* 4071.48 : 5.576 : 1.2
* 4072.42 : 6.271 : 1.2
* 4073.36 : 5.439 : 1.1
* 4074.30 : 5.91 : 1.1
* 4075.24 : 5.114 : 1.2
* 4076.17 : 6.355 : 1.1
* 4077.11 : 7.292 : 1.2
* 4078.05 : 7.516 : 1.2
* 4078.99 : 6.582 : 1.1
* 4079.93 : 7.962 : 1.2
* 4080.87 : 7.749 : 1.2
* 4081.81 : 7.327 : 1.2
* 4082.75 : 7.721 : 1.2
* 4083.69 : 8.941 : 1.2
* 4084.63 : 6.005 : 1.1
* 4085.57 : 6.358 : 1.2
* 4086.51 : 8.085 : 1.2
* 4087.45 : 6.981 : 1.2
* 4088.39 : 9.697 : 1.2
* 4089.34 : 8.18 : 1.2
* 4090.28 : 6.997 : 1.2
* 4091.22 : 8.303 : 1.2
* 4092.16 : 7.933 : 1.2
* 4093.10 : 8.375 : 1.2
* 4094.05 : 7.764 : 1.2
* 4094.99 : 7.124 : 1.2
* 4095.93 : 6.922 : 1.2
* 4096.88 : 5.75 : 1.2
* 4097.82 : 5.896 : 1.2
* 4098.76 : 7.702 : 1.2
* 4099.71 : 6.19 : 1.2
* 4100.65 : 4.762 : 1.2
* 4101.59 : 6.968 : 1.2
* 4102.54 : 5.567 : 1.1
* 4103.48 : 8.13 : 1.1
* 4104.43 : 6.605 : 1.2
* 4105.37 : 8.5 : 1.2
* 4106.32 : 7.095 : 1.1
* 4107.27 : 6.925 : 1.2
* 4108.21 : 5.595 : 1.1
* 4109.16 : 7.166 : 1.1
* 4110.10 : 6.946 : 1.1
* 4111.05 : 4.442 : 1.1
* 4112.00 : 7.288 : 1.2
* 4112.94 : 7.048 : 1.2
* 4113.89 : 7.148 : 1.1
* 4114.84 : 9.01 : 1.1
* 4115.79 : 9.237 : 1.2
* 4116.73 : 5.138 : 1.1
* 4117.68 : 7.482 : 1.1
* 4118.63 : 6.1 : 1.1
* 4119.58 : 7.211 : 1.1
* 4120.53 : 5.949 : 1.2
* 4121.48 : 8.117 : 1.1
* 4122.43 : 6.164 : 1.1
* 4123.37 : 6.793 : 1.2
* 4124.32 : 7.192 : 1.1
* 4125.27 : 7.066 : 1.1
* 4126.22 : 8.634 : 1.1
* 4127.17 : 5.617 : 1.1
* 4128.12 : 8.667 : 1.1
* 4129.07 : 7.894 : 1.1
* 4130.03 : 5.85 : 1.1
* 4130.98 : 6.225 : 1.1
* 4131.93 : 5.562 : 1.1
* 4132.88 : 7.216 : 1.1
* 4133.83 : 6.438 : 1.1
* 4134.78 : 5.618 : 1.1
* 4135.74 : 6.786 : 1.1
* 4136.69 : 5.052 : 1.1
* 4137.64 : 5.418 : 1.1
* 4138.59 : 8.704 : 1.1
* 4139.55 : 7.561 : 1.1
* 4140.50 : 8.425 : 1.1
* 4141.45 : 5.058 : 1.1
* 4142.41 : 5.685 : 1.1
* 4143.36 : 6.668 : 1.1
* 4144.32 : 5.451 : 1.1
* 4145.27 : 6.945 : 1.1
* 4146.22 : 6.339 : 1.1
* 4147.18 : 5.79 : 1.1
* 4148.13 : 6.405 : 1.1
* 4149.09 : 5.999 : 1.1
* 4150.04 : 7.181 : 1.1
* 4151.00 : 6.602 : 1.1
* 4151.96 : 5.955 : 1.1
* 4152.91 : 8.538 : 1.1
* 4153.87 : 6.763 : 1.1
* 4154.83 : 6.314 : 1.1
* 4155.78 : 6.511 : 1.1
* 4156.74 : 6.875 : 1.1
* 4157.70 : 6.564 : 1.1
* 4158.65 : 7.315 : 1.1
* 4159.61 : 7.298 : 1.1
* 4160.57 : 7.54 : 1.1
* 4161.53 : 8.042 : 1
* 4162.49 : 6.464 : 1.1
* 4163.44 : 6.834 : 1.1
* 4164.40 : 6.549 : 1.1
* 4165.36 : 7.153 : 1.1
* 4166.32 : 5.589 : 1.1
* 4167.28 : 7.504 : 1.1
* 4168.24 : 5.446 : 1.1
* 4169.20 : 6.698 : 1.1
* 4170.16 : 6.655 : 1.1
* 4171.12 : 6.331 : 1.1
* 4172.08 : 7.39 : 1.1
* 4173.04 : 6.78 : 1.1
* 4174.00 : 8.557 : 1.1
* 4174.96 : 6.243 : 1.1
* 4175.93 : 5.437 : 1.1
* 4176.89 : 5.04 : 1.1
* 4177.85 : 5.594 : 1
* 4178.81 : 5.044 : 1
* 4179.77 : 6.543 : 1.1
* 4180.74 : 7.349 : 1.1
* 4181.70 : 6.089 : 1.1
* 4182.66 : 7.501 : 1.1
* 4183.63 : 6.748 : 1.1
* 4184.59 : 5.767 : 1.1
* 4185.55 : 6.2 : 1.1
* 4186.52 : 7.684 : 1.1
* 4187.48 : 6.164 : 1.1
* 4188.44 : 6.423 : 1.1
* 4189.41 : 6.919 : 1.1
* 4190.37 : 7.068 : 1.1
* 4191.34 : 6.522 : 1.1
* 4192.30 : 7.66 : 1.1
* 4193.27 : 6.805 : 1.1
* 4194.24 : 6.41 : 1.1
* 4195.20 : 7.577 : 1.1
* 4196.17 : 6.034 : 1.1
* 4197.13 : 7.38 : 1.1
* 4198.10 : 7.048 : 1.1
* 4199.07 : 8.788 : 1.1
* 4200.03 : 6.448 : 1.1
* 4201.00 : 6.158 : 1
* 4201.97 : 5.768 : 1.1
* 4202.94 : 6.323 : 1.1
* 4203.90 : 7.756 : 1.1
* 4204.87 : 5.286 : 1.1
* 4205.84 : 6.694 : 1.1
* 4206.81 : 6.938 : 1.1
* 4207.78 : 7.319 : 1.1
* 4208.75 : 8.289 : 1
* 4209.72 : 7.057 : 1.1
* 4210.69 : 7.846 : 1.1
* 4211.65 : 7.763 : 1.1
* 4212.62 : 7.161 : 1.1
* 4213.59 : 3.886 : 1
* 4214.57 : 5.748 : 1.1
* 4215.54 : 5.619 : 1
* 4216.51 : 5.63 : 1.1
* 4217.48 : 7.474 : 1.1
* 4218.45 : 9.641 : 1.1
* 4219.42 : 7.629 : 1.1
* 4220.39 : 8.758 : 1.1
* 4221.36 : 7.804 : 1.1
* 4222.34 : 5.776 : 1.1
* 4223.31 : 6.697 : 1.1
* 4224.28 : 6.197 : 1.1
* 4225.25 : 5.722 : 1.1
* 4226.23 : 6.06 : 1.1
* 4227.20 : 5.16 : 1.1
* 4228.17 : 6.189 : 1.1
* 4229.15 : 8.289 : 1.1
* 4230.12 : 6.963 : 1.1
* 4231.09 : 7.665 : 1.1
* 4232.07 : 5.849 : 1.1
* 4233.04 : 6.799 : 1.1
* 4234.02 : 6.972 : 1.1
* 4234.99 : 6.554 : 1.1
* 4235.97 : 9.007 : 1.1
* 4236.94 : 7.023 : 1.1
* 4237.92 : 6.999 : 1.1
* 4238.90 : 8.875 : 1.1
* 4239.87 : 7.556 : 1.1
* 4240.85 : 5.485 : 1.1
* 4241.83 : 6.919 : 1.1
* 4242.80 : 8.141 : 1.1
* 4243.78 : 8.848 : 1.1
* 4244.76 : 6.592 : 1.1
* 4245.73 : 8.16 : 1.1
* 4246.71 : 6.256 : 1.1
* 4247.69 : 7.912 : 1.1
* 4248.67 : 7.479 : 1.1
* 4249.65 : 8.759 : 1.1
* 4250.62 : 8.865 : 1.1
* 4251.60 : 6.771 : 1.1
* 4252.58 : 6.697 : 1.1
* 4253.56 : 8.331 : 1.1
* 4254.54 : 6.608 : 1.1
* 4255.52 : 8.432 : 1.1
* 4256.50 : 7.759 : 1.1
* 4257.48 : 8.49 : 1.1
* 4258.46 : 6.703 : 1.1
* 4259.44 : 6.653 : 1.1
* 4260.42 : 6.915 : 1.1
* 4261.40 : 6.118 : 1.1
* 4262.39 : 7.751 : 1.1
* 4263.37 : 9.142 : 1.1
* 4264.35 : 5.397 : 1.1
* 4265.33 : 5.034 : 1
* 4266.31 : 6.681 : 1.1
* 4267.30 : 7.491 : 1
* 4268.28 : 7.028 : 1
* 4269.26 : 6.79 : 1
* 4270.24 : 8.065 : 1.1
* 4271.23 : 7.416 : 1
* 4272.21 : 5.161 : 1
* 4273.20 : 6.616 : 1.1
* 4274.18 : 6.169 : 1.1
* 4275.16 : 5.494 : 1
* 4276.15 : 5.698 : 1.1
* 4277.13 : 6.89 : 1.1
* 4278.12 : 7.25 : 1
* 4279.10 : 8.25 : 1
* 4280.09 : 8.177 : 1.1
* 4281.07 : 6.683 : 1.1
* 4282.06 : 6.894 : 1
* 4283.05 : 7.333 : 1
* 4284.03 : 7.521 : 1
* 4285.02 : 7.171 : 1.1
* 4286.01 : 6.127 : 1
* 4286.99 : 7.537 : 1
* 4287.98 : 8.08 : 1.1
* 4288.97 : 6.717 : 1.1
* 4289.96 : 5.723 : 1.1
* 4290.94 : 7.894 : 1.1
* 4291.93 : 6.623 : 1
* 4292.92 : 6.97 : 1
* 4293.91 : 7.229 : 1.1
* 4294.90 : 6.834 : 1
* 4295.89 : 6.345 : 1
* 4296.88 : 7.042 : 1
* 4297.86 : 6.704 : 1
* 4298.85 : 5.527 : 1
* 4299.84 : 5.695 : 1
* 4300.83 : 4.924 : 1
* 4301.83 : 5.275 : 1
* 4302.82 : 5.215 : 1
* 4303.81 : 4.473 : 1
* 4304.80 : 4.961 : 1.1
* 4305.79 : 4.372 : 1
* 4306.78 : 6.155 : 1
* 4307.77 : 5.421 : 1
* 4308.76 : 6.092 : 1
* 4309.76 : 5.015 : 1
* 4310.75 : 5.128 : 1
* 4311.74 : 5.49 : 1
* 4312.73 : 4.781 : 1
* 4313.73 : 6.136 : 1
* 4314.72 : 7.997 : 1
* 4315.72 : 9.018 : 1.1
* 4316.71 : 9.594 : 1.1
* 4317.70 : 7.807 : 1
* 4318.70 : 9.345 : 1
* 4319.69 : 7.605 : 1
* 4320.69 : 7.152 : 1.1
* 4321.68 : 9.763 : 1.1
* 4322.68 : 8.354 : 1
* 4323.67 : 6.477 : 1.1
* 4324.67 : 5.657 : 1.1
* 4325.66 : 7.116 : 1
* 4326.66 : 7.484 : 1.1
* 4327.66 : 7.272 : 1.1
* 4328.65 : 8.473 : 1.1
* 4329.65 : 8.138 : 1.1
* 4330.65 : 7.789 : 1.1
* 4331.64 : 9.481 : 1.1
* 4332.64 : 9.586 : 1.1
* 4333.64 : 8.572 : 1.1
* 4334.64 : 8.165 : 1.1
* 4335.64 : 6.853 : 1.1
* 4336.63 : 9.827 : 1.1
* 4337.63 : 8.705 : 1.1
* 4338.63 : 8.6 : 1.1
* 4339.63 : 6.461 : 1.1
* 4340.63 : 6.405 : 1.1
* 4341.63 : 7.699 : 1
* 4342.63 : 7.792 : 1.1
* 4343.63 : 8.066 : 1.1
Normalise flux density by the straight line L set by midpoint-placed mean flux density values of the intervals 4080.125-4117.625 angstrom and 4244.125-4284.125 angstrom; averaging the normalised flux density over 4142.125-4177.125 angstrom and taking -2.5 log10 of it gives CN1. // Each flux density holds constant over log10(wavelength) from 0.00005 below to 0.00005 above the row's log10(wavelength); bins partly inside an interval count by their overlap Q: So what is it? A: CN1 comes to 0.08 mag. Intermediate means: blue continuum 7.18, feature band 6.65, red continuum 7.13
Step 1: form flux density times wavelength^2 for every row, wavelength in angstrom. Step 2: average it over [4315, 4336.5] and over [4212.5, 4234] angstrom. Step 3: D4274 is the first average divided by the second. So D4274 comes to 1.28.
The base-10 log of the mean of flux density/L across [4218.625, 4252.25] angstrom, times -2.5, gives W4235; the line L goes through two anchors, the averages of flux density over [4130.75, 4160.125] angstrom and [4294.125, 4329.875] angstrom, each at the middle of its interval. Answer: -0.10 mag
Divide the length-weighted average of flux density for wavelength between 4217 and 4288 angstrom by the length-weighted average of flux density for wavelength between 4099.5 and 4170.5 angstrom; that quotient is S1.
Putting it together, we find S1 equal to 1.06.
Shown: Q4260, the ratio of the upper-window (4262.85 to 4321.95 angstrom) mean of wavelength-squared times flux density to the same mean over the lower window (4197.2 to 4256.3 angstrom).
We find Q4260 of 1.0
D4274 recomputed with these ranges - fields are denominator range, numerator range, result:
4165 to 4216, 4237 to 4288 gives 1.12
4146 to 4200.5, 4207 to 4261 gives 1.10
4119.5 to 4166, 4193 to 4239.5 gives 1.06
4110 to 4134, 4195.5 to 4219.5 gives 1.03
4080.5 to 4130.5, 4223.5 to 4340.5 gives 1.08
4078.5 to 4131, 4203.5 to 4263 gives 1.07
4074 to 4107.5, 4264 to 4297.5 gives 1.05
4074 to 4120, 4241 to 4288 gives 1.10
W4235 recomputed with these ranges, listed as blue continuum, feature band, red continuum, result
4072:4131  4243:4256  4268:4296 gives -0.11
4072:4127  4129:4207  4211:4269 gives 0.07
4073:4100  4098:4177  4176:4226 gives 0.04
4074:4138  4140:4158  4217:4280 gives 0.08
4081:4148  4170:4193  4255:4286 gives 0.06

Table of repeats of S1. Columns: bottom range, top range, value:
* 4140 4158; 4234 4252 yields 1.16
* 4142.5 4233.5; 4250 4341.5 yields 1.05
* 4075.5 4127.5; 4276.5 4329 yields 0.95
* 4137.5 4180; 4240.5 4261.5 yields 1.12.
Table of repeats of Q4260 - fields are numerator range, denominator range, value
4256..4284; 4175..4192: 1.13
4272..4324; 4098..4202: 1.06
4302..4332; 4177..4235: 1.08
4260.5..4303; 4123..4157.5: 1.08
